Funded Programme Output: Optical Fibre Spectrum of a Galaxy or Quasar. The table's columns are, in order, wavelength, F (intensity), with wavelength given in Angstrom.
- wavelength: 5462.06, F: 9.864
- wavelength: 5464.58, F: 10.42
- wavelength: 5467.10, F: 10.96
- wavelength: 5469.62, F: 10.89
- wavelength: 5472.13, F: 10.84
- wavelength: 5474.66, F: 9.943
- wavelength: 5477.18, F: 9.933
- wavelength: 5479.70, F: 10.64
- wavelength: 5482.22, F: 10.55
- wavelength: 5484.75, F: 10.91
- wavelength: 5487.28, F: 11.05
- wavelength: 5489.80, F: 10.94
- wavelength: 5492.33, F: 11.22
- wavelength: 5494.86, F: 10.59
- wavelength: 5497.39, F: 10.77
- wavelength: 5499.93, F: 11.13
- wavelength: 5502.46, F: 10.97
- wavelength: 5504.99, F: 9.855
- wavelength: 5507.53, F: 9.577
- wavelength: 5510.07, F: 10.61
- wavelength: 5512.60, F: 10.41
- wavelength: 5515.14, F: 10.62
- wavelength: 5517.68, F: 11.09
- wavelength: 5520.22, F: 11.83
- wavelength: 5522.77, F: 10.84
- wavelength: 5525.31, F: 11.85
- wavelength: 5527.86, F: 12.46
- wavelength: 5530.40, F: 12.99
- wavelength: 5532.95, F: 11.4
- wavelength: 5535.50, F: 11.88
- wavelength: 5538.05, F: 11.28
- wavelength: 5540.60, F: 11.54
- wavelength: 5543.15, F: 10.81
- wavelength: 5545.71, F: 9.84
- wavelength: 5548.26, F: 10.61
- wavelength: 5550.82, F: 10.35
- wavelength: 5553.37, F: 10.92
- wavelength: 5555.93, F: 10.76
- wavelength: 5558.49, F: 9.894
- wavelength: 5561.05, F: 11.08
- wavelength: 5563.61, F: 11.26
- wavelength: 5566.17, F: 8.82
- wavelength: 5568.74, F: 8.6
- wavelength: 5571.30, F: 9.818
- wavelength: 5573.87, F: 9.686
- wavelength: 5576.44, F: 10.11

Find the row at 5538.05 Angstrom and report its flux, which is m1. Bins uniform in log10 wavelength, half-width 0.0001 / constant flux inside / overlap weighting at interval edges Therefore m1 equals 11.28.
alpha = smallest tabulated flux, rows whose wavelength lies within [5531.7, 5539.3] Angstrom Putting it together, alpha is 11.28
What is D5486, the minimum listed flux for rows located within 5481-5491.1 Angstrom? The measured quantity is 10.55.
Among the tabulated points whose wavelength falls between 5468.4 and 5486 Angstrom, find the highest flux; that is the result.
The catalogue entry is 10.91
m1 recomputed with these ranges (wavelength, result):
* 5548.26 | 10.61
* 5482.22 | 10.55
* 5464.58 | 10.42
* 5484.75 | 10.91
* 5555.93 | 10.76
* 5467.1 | 10.96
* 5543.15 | 10.81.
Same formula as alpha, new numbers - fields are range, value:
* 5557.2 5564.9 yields 9.894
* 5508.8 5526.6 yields 10.41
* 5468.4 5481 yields 9.933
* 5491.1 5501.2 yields 10.59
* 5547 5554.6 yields 10.35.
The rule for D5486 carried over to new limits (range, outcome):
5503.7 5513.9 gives 9.577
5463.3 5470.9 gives 10.42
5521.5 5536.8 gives 10.84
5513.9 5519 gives 10.62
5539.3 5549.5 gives 9.84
